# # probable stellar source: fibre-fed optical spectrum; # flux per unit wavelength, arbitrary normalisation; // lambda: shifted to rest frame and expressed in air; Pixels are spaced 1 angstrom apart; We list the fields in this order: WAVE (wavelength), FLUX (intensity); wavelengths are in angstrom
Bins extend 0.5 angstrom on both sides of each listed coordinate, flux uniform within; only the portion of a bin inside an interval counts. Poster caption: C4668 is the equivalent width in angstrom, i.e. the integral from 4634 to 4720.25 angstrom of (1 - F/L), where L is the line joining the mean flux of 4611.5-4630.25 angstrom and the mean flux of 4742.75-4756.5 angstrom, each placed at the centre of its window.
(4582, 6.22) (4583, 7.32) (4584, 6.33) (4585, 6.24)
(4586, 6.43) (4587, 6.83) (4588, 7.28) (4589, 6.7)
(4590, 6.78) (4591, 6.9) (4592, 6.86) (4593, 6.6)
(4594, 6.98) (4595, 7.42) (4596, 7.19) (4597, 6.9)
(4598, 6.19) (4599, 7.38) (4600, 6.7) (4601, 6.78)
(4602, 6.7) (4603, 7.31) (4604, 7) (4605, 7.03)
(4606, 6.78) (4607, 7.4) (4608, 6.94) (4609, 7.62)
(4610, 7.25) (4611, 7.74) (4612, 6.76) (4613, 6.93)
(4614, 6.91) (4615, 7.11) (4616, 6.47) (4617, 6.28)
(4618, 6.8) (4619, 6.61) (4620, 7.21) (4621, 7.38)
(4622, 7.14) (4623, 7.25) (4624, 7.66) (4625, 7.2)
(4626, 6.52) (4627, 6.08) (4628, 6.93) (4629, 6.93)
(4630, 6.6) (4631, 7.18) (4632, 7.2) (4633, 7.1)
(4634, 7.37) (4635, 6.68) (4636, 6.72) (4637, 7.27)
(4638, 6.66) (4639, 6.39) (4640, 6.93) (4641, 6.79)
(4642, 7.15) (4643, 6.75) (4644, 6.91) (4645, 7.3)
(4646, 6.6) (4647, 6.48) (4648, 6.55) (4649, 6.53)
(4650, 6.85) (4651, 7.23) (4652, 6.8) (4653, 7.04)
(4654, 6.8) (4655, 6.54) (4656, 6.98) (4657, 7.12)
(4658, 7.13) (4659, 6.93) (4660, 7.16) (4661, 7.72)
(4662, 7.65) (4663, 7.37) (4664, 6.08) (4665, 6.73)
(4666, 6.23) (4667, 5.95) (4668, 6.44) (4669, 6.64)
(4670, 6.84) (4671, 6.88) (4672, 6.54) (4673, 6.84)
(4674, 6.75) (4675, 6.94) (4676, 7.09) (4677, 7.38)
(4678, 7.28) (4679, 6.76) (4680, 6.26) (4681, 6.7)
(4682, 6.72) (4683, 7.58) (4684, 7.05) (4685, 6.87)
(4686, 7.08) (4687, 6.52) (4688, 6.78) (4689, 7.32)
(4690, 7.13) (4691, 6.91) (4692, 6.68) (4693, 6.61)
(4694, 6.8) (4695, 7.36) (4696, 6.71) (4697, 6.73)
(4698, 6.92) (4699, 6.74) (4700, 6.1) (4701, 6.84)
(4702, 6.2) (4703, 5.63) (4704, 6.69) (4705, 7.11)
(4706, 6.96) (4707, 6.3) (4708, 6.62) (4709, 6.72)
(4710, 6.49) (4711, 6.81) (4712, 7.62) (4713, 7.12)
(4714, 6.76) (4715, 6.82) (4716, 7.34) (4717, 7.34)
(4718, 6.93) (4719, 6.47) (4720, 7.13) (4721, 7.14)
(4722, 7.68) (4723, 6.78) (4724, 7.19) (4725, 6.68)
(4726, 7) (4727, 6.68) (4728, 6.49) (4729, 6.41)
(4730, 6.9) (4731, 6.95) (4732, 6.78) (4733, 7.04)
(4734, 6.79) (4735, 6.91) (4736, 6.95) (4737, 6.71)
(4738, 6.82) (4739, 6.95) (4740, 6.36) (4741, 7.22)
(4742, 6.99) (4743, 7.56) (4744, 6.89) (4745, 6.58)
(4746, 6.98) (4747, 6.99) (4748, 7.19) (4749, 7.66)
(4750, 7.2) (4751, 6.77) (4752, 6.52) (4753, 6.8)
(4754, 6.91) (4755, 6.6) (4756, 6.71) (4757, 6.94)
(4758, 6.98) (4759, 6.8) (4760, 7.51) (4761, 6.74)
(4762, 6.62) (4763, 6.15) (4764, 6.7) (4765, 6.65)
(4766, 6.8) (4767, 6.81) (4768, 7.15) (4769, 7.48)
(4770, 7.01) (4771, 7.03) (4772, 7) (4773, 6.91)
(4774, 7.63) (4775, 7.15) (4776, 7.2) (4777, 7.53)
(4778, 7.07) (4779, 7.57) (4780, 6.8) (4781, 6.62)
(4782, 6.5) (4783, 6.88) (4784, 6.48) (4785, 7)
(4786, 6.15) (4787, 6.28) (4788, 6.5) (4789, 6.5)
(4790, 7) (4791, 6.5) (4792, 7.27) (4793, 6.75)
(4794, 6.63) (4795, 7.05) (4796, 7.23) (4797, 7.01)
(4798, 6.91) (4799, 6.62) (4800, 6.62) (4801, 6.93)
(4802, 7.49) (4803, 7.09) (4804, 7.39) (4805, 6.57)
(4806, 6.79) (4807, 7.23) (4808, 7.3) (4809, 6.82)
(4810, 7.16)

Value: 0.91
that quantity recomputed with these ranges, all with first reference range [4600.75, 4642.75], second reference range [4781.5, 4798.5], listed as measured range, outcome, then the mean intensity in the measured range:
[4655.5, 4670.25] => 0.1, 6.87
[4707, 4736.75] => -0.3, 6.9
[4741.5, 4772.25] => -0.6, 6.93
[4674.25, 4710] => 0.4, 6.8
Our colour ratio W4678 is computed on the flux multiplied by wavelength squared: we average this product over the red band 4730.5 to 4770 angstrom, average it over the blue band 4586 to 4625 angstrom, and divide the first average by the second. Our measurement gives 1.05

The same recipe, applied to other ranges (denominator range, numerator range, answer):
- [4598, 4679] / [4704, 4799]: 1.05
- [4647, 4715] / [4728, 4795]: 1.04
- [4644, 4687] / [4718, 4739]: 1.03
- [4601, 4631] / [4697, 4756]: 1.03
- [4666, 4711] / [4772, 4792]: 1.06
